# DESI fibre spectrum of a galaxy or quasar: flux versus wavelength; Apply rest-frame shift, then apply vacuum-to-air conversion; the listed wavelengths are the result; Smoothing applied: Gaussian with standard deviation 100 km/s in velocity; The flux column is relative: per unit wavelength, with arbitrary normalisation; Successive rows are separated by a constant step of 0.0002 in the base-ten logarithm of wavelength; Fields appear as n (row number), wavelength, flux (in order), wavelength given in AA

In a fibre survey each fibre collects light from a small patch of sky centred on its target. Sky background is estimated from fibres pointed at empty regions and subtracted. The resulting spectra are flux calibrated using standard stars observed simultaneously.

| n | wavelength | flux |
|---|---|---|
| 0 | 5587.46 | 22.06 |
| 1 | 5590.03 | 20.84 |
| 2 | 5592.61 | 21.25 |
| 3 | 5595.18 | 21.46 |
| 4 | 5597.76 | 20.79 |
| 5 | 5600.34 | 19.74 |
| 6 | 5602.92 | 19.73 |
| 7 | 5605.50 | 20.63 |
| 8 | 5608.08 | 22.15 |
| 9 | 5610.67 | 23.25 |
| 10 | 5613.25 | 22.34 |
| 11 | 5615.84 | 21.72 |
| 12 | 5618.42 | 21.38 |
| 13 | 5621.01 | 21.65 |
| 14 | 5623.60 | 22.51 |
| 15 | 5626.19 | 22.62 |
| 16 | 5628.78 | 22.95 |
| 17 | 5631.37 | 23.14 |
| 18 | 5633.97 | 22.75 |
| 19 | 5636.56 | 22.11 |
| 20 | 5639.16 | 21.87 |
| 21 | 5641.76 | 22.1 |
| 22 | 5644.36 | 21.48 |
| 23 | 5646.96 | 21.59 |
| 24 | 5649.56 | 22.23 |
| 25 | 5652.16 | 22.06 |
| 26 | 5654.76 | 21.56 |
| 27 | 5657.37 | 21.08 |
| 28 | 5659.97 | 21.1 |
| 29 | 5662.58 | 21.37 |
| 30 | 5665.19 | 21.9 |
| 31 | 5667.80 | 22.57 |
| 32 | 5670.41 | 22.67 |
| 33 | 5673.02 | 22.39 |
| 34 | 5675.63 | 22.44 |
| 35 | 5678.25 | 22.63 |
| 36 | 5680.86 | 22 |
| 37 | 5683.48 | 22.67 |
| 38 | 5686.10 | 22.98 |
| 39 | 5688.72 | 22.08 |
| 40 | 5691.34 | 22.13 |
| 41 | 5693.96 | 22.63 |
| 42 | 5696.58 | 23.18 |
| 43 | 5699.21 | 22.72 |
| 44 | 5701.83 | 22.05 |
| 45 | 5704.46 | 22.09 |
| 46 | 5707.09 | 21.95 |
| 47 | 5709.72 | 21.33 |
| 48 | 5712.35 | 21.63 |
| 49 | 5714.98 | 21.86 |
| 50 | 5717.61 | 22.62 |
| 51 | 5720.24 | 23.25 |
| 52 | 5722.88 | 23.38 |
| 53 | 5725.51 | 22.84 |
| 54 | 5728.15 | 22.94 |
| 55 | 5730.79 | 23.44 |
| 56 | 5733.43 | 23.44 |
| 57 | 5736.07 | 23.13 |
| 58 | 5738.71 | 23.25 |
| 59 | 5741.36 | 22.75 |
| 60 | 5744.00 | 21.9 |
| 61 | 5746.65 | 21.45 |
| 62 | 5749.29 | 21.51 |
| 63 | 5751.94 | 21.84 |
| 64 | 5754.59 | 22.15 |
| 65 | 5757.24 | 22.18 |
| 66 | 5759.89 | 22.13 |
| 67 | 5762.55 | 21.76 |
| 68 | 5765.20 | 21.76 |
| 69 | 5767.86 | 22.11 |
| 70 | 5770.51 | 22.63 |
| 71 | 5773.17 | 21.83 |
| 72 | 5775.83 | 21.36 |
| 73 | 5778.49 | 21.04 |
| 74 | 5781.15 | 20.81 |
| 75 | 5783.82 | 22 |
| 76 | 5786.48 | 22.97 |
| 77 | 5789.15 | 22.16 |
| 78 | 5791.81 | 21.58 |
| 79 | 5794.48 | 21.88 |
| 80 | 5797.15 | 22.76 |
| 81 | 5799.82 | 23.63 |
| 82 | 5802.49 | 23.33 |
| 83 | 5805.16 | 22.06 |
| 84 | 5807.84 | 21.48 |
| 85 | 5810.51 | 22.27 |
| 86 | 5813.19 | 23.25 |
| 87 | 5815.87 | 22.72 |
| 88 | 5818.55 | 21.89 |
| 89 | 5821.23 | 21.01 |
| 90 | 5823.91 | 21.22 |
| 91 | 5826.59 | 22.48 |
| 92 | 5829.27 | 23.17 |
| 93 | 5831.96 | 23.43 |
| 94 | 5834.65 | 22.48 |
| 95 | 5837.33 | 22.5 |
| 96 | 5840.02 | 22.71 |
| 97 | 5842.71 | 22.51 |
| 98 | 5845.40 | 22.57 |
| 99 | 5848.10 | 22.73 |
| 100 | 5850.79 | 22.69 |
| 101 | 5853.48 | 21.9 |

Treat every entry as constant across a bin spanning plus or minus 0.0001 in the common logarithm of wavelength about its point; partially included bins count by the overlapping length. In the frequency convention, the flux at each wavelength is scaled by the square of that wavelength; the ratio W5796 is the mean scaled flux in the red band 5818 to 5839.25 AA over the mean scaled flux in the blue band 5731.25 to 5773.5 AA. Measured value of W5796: 1.03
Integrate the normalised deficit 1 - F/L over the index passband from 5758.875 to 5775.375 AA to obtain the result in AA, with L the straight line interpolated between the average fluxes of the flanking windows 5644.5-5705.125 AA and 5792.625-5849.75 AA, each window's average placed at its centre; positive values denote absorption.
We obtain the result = 0.3 AA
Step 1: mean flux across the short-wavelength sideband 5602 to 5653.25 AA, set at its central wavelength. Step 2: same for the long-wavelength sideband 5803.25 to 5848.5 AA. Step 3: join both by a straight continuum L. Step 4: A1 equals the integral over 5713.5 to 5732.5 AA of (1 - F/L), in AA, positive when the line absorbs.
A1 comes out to -0.6 AA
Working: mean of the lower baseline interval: 22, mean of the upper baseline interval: 22.4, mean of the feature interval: 22.9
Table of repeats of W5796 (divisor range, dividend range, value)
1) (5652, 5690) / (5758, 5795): 1.03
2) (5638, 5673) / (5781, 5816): 1.08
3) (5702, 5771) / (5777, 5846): 1.02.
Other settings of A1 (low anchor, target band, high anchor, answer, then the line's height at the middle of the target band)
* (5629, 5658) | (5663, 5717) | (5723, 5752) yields 0.2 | 22.4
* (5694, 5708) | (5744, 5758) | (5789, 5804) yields 0.4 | 22.5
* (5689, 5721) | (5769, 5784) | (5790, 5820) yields 0.5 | 22.4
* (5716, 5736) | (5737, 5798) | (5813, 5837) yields 2.2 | 22.8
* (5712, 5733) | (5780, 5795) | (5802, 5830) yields 0.3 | 22.4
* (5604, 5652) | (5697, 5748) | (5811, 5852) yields -0.6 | 22.3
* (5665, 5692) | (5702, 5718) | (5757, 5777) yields 0.3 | 22.3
